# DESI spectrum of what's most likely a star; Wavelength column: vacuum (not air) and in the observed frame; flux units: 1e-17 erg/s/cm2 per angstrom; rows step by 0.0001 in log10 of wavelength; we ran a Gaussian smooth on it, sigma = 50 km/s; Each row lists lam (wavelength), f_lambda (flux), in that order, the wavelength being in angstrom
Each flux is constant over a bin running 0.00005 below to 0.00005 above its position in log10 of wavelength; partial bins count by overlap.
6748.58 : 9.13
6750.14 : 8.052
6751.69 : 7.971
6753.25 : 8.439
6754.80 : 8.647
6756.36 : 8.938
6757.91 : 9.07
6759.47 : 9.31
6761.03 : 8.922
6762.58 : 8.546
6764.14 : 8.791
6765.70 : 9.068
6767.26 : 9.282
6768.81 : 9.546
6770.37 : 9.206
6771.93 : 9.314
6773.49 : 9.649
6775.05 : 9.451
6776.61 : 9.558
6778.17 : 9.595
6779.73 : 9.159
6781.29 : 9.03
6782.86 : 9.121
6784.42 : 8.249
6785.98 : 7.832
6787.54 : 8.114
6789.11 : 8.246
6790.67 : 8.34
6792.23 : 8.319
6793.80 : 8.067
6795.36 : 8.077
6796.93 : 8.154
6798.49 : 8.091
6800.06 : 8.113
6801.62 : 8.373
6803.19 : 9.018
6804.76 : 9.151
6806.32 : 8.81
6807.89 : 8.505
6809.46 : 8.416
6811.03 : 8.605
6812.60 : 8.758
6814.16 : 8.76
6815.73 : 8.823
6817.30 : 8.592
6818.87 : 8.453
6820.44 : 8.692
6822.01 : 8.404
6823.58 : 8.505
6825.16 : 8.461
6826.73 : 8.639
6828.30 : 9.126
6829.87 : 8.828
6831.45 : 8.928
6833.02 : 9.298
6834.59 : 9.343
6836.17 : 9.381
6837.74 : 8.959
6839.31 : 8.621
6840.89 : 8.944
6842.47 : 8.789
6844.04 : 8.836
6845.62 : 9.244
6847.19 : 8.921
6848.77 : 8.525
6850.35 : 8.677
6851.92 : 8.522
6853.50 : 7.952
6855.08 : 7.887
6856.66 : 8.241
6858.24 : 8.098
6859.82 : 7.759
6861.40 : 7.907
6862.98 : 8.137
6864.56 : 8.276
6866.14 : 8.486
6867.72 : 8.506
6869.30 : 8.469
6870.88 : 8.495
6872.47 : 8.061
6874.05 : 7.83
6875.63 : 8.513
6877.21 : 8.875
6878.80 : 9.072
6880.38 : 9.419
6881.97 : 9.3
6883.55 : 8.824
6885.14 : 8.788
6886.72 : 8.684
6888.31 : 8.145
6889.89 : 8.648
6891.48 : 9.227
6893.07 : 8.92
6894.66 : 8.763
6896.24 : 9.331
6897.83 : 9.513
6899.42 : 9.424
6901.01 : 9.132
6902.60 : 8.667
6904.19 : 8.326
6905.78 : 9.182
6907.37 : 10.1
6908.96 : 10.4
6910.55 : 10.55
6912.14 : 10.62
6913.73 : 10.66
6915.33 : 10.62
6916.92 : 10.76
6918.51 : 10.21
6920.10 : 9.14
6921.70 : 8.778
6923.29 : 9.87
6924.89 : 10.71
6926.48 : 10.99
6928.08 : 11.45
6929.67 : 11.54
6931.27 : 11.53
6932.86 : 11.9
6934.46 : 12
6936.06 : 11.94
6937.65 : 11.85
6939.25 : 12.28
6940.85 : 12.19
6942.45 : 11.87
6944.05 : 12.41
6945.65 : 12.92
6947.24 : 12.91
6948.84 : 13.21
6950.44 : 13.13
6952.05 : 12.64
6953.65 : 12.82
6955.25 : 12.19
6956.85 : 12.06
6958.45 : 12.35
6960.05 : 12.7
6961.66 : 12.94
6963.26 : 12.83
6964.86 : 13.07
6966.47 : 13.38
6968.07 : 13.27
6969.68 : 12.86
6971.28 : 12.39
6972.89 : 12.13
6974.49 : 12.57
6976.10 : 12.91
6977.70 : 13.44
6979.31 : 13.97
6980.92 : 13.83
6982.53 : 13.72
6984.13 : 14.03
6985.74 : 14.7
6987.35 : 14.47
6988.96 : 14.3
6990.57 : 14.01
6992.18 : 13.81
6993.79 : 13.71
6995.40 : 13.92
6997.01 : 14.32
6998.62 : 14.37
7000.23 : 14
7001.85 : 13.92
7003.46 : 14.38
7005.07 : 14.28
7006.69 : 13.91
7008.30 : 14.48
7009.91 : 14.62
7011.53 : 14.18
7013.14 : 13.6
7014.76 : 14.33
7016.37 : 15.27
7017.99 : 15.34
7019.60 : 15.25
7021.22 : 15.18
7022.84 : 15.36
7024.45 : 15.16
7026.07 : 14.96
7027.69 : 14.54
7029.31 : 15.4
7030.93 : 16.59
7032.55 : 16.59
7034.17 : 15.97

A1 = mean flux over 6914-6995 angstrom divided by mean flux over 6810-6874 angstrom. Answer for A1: 1.45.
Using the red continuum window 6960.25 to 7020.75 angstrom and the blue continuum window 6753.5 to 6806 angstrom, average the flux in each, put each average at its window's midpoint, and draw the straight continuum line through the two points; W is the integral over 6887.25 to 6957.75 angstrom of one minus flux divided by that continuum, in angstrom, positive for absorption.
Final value 8.6 angstrom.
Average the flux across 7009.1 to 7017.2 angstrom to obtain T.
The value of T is 14.4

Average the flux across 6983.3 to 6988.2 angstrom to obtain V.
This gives 14.4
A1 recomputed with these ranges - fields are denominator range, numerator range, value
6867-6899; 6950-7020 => 1.55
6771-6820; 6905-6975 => 1.35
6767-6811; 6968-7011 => 1.58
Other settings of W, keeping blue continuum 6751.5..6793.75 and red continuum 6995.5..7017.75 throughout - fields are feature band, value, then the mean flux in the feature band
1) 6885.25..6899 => 3.23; 8.91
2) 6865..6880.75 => 3.74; 8.55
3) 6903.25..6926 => 4.05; 10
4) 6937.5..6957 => 0.58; 12.5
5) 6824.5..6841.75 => 2.21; 8.96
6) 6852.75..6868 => 3.91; 8.11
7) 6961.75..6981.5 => 0.65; 13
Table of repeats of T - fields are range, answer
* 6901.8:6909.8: 9.34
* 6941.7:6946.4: 12.4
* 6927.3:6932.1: 11.5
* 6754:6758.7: 8.89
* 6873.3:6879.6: 8.58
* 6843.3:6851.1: 8.84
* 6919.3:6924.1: 9.26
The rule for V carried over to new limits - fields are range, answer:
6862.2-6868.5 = 8.35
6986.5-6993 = 14.1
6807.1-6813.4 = 8.57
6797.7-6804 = 8.4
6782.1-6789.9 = 8.31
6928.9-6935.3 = 11.7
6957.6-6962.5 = 12.7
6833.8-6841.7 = 9.05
